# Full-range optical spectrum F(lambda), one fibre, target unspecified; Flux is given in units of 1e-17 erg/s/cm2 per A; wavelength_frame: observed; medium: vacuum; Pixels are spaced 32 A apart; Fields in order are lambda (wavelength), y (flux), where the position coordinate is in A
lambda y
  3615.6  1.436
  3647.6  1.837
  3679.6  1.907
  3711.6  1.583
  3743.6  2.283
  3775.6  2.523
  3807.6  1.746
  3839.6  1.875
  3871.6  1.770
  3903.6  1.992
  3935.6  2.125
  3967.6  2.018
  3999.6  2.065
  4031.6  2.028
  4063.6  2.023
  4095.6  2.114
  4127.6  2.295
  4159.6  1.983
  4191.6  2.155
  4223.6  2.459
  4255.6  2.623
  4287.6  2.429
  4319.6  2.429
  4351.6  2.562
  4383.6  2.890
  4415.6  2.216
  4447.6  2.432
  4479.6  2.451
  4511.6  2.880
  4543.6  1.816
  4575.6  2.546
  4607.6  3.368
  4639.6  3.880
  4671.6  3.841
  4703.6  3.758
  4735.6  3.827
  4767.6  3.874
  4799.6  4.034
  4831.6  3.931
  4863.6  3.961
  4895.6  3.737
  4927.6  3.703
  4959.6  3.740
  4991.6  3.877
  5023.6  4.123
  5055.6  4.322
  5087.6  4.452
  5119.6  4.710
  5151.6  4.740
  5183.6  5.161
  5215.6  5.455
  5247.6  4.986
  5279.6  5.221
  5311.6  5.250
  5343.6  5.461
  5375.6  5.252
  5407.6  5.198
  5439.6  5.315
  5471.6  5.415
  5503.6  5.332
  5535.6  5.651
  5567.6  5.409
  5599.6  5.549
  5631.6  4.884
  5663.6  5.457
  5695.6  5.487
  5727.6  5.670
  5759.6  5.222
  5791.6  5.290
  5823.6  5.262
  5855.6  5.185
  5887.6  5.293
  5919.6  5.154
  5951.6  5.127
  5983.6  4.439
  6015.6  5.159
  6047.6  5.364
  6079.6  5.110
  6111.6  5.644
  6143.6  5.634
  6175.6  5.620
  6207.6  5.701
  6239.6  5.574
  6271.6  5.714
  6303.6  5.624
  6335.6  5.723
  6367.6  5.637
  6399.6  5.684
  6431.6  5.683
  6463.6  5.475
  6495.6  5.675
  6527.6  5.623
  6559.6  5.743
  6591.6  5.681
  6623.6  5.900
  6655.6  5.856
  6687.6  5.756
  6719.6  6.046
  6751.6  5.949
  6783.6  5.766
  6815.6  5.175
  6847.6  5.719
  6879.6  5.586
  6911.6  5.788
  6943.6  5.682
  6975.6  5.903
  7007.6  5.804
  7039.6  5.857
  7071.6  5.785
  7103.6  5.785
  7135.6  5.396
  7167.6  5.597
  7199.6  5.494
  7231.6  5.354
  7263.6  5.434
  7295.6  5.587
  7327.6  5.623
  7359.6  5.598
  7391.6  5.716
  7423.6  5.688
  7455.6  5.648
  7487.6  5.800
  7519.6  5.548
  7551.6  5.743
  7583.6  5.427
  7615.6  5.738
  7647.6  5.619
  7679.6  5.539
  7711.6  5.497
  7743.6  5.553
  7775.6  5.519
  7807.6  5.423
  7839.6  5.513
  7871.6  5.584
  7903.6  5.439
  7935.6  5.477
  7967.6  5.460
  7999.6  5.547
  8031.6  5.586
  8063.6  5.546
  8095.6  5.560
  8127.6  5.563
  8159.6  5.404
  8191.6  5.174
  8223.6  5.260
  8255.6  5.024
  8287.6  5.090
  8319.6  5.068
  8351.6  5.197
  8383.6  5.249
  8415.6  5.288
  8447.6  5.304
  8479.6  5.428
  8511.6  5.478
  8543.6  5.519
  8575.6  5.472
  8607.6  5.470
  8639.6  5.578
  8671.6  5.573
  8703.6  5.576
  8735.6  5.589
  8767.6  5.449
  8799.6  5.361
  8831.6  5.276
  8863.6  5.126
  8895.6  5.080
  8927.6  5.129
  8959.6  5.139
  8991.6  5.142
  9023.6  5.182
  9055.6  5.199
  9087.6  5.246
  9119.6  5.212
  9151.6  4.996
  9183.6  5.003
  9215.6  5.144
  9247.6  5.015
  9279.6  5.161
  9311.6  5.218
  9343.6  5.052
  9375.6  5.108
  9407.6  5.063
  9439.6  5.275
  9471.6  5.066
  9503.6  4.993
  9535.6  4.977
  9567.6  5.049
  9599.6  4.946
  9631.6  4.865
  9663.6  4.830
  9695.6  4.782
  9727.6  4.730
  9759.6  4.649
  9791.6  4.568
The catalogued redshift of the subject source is 0.156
